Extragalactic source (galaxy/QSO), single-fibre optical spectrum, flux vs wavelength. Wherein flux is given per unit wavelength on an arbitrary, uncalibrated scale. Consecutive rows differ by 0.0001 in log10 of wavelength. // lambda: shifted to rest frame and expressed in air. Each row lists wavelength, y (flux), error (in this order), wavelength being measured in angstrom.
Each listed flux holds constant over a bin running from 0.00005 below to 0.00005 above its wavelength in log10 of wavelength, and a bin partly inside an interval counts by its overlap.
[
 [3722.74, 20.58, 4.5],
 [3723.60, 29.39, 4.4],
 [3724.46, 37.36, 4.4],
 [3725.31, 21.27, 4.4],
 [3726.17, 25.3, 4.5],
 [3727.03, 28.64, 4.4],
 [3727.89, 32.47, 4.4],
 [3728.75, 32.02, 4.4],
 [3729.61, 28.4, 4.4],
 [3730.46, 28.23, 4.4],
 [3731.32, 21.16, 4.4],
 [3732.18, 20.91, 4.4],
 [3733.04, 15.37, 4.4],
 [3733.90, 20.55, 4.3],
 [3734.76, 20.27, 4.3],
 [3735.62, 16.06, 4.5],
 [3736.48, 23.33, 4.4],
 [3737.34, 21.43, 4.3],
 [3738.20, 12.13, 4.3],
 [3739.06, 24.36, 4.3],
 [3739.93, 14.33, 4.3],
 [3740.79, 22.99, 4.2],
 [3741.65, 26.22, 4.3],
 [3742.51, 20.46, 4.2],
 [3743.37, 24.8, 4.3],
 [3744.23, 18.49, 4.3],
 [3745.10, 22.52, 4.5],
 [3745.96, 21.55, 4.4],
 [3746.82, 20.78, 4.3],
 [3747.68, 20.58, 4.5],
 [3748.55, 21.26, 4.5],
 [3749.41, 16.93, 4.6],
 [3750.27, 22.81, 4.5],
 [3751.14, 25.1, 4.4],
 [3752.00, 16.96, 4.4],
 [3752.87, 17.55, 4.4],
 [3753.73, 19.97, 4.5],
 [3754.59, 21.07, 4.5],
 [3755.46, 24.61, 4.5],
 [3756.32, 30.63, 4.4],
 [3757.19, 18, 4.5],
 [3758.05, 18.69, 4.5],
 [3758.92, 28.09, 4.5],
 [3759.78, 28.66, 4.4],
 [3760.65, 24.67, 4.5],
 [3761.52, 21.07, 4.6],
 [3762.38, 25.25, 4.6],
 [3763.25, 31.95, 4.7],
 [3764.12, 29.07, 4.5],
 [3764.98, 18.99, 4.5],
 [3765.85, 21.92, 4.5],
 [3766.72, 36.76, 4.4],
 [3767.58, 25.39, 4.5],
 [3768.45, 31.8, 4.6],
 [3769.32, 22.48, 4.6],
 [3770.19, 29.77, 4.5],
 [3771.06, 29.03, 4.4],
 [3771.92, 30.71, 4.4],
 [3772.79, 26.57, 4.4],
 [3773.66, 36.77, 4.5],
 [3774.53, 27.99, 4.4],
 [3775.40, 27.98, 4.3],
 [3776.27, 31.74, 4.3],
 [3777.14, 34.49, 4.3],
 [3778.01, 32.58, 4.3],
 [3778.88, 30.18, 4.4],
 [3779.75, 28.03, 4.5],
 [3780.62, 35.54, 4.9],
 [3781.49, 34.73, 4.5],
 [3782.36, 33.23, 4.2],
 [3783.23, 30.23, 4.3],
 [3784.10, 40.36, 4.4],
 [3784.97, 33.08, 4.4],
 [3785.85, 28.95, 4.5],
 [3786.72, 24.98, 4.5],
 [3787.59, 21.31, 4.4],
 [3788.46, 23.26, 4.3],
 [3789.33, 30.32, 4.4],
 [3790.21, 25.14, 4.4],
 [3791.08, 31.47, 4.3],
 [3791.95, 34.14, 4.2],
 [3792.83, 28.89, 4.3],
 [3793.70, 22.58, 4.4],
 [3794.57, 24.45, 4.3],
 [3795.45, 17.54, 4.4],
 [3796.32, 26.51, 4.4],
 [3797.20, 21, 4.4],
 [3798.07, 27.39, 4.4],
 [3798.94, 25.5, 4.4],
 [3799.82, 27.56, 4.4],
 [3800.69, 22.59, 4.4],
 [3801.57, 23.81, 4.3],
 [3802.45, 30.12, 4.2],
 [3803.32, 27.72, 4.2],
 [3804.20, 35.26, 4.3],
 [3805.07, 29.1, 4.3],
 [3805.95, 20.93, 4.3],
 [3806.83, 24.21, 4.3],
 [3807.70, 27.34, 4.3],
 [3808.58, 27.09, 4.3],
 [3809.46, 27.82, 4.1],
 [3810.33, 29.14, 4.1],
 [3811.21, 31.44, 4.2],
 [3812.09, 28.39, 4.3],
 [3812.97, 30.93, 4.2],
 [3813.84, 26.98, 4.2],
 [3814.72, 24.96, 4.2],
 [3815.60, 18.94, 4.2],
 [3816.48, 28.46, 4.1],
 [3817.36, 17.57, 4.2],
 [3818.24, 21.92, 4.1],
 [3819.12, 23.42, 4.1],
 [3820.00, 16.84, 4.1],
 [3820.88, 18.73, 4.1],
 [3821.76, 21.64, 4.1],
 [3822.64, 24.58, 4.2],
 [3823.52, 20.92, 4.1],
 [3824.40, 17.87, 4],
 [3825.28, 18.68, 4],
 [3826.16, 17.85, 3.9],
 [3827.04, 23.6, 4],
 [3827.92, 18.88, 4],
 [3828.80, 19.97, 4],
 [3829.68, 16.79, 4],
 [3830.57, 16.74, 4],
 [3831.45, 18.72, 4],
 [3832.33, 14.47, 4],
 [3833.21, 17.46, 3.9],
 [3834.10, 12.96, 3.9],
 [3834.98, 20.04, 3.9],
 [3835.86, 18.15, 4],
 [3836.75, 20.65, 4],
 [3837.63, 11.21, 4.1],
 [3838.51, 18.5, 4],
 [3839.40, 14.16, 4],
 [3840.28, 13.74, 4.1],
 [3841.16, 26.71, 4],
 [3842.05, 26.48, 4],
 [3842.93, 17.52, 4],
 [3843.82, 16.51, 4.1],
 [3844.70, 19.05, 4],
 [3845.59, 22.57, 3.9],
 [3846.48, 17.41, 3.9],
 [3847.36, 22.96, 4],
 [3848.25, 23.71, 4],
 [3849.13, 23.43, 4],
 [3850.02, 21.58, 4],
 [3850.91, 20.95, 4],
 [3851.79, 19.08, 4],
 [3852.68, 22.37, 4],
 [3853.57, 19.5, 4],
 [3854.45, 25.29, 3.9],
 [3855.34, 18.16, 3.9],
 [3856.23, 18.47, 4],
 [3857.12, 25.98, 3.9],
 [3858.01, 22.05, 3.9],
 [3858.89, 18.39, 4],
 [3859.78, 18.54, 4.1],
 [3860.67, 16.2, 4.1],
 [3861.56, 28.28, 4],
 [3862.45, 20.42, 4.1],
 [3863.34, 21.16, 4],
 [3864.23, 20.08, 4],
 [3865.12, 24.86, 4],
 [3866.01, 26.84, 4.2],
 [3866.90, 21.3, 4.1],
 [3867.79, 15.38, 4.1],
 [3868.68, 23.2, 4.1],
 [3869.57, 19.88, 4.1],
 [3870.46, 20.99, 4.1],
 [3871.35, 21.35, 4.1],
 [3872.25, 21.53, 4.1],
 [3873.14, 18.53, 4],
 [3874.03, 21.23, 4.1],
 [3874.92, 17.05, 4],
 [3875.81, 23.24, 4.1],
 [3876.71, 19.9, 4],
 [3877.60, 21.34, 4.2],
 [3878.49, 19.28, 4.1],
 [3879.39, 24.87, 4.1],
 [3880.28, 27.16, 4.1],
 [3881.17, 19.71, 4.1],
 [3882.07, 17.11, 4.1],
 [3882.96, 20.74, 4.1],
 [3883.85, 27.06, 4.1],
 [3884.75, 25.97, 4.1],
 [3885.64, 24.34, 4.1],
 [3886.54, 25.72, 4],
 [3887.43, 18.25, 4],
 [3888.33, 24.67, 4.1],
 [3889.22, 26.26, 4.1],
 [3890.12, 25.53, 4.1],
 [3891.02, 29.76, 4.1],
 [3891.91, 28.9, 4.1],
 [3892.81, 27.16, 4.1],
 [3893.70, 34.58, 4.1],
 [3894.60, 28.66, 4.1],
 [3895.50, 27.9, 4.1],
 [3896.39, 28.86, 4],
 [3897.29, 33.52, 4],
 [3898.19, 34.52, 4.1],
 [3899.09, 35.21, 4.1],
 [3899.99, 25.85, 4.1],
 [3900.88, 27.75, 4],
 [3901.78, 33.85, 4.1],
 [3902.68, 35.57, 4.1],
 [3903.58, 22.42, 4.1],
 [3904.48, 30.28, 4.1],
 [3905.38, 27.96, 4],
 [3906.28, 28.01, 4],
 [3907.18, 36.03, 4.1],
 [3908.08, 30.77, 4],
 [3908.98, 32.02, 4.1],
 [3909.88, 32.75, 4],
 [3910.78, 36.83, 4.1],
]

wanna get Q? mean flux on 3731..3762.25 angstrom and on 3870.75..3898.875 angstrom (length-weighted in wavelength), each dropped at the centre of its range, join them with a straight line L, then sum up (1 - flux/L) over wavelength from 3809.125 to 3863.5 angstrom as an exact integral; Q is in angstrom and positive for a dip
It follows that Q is 6.0 angstrom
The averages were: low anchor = 21.3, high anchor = 24.7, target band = 20.9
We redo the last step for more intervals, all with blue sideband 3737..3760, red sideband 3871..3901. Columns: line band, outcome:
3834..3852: 3.34 angstrom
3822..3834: 2.40 angstrom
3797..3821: -2.74 angstrom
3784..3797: -2.60 angstrom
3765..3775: -2.98 angstrom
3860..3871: 1.37 angstrom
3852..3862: 1.31 angstrom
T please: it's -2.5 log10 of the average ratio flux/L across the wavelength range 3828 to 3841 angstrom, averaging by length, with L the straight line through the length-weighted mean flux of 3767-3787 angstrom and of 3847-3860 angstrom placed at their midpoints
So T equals 0.365 mag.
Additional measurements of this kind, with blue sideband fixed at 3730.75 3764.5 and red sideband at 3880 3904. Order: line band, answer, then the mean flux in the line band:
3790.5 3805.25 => -0.13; 26.8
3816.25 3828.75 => 0.19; 20.6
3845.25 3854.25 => 0.20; 21.5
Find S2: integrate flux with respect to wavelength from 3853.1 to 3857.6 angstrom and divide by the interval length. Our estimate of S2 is 21.5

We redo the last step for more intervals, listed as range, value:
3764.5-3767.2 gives 26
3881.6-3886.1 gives 23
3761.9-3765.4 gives 26.3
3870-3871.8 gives 21.1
